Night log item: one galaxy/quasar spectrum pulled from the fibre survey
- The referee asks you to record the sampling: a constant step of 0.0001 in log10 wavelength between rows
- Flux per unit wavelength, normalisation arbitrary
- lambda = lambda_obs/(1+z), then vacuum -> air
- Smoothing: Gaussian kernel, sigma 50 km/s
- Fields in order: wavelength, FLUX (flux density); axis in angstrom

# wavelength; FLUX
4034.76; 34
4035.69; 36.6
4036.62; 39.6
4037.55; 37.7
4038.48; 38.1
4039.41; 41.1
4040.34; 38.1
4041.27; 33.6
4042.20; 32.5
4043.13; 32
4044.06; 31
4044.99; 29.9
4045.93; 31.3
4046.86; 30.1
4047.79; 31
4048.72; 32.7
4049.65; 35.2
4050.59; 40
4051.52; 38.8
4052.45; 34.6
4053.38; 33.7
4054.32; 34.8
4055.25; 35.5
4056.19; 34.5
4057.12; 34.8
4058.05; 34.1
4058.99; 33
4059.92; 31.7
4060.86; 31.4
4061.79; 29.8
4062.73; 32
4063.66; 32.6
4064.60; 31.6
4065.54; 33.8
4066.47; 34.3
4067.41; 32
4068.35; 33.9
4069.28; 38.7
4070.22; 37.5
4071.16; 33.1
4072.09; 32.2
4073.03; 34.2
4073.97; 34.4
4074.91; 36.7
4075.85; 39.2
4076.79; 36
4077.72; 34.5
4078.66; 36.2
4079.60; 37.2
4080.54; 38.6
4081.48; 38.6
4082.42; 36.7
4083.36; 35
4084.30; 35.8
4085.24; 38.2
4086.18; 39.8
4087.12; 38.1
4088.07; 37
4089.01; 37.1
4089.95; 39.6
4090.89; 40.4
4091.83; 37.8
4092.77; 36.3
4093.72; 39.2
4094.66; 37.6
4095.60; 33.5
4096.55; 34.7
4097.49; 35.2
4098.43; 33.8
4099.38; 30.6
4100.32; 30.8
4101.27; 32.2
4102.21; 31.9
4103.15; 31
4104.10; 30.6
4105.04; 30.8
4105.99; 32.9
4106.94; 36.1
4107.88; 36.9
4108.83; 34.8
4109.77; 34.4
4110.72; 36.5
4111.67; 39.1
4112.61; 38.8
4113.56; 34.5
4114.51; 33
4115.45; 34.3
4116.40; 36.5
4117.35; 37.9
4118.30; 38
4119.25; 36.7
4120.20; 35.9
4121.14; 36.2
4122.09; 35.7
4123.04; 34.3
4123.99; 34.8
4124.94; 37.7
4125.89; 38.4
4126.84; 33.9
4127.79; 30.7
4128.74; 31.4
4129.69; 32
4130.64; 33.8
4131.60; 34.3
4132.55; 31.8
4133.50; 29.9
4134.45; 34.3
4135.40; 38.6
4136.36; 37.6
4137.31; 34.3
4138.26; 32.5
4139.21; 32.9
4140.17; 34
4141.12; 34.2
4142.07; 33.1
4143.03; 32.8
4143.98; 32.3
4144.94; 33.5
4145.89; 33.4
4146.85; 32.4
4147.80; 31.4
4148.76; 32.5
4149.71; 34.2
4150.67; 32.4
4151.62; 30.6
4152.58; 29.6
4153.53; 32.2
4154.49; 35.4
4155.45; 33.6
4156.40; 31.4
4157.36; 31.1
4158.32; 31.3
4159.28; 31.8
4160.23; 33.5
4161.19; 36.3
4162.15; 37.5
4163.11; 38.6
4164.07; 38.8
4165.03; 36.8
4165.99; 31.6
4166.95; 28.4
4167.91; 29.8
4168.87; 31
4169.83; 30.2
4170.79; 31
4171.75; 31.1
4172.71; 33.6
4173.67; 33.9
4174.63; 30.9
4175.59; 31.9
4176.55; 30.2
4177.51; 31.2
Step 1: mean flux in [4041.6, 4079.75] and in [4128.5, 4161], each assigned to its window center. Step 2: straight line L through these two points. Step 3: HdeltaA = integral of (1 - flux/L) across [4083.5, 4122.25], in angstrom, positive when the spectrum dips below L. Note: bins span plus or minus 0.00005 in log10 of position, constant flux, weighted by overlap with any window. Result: -2.5 angstrom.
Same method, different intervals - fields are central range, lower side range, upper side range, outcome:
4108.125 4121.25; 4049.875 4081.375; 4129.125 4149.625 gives -0.91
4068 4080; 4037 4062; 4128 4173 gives -0.63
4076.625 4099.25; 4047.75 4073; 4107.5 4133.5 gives -1.52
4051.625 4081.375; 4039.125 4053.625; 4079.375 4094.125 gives 1.17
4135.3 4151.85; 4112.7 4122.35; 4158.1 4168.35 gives 0.72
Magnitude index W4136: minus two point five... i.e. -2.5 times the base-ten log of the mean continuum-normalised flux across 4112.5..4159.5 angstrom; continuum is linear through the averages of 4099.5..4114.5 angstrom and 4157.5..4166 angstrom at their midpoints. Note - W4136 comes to 0.02 mag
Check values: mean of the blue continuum 34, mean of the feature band 33.8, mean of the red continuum 35.1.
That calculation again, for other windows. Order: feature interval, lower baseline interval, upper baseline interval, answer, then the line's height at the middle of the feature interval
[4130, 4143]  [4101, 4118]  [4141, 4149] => -0.02 mag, 33.2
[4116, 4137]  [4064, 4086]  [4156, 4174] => -0.03 mag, 34.1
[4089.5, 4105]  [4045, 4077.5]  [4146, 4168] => -0.03 mag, 33.7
